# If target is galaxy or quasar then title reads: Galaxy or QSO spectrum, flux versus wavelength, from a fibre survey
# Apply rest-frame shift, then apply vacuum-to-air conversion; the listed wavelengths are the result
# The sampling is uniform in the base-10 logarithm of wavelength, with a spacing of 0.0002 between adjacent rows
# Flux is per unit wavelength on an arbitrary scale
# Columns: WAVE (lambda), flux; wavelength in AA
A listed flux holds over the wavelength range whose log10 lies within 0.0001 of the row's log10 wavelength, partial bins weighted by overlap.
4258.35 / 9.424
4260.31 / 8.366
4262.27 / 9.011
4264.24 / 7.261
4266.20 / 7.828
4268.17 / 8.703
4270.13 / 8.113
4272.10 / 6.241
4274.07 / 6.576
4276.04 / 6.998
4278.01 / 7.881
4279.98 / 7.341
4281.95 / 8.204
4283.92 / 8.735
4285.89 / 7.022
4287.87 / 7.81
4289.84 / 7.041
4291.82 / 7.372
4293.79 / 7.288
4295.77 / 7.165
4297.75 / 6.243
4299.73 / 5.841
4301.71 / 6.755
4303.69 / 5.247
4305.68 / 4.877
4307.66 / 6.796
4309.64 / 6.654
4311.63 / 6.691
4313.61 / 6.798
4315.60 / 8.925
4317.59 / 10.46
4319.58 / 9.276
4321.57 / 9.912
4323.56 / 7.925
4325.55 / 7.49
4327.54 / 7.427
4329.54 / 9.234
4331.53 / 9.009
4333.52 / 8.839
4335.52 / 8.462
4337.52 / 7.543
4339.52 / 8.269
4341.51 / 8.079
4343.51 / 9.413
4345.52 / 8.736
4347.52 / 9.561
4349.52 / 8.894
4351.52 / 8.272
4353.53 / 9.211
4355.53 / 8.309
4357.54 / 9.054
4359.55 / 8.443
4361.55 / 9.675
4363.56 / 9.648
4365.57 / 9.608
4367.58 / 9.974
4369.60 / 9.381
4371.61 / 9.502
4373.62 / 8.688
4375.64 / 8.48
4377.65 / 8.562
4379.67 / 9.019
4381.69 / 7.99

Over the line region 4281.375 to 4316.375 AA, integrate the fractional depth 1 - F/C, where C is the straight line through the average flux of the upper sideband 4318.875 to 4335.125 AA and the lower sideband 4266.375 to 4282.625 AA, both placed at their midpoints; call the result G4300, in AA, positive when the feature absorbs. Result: 4.7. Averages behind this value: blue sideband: 7.51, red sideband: 8.62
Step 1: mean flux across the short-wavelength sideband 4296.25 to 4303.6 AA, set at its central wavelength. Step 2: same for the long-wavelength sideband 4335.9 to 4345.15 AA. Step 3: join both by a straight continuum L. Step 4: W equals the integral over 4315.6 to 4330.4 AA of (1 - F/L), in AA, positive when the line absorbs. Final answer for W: -2.8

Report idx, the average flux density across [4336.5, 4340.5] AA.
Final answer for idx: 7.9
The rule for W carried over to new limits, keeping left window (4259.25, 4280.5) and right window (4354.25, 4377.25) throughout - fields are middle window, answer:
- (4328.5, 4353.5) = 0.16 AA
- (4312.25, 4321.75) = -0.57 AA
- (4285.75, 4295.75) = 0.85 AA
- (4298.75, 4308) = 2.65 AA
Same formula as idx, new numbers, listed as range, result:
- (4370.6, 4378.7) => 8.81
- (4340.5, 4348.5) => 8.95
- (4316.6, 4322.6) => 9.87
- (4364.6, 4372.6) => 9.61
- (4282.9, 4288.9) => 7.86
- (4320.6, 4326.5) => 8.45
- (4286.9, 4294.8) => 7.38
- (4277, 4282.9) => 7.81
